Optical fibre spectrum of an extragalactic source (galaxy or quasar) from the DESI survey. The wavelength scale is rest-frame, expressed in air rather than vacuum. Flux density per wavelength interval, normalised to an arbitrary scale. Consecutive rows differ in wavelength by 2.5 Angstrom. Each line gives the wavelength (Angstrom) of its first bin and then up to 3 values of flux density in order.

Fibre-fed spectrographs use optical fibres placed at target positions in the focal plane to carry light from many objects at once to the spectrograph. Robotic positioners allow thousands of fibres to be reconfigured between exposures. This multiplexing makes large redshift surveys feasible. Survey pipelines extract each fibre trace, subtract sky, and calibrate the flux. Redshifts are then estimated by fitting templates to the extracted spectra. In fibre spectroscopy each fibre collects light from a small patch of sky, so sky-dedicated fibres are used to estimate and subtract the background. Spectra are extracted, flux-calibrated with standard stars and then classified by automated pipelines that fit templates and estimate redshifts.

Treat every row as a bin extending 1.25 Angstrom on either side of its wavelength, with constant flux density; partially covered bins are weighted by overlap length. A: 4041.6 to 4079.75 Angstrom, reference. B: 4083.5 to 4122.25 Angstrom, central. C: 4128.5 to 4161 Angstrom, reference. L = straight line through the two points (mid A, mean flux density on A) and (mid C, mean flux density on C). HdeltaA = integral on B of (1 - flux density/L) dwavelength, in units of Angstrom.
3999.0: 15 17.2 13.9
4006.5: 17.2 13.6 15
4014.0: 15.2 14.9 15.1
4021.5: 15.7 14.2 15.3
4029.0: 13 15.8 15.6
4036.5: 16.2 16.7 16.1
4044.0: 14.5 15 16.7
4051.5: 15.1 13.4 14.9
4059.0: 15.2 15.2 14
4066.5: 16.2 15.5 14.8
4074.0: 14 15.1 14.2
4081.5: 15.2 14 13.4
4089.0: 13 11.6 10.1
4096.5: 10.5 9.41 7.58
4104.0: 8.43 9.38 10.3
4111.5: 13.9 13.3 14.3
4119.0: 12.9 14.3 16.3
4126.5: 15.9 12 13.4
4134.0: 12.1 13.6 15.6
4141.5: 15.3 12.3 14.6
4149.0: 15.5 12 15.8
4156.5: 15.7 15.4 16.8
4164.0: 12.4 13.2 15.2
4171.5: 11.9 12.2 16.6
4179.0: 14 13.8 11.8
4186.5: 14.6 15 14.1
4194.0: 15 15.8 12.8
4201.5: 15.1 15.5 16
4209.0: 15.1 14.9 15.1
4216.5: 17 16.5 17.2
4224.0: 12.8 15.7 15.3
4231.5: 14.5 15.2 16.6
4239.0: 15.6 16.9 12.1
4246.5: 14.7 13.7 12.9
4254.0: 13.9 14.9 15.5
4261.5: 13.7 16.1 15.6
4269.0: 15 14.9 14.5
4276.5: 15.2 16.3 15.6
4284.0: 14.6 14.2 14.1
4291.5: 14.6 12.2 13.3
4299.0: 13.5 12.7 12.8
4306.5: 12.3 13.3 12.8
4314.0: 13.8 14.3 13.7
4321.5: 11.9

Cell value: 8.0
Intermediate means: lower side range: 15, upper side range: 14.2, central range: 11.6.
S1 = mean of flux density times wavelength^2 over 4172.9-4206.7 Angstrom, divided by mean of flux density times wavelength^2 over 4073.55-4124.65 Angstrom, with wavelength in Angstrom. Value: 1.22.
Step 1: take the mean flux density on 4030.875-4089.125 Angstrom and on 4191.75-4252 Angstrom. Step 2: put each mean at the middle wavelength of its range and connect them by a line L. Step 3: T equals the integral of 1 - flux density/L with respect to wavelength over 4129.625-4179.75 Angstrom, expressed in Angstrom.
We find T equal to 3.0 Angstrom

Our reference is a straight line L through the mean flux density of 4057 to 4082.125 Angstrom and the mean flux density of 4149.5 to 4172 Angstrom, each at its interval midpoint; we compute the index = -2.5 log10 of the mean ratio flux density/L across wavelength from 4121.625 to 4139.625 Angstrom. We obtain 0.036 mag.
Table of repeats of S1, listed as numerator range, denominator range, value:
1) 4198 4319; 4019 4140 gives 1.15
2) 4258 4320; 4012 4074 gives 1.05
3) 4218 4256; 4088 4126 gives 1.35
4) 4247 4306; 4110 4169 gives 1.08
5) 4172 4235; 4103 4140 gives 1.18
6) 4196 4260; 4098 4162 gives 1.18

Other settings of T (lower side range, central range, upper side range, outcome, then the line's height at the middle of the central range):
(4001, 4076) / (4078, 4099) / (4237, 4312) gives 3.42 Angstrom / 15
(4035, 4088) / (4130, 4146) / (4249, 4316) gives 1.07 Angstrom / 14.7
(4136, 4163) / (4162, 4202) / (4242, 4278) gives 1.95 Angstrom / 14.7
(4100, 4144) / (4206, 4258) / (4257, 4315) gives -4.98 Angstrom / 13.8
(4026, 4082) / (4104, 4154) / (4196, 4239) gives 5.82 Angstrom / 15.2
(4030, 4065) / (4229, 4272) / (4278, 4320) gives -2.35 Angstrom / 14.1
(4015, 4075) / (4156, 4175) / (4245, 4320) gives 0.75 Angstrom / 14.6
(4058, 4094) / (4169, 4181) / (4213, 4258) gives 0.72 Angstrom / 14.7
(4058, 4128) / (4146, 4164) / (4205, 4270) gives -1.25 Angstrom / 14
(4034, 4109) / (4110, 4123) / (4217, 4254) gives 0.25 Angstrom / 14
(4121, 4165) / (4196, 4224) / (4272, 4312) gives -2.44 Angstrom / 14.2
